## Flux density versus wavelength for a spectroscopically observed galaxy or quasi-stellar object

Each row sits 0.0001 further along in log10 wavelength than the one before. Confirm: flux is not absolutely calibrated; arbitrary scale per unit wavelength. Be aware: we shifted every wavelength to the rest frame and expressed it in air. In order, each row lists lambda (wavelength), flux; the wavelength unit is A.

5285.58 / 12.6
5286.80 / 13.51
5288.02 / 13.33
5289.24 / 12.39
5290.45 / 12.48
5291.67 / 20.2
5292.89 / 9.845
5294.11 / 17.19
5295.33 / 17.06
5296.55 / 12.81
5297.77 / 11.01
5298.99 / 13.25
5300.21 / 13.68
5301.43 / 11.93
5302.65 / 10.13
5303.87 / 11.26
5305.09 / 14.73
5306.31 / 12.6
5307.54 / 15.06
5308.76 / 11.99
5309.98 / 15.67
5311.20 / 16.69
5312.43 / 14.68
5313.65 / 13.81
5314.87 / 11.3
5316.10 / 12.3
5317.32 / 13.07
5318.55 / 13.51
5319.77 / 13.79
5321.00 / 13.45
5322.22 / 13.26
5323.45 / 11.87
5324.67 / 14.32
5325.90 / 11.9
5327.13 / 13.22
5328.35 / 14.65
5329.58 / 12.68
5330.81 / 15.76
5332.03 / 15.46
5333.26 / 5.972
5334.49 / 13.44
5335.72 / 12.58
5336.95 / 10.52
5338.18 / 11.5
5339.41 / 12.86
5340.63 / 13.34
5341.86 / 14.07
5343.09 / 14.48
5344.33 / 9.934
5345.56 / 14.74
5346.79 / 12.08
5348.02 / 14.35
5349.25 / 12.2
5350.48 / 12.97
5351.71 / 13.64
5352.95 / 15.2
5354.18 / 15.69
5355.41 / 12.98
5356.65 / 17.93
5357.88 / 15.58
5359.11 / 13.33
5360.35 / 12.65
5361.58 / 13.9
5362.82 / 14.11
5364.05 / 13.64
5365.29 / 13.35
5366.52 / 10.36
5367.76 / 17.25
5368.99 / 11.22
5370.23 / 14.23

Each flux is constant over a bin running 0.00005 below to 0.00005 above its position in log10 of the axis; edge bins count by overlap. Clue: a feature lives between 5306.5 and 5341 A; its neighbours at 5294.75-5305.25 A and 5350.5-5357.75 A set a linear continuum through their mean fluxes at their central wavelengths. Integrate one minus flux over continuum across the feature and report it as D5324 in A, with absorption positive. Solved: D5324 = 1.4 A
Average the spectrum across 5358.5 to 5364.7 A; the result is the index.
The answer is 13.5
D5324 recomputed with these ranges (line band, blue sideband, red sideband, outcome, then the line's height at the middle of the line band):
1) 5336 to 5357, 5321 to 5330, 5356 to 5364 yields 0.9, 14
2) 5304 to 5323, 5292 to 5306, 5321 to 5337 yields -1.0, 13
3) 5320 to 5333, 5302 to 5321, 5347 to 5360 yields 0.2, 13.7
